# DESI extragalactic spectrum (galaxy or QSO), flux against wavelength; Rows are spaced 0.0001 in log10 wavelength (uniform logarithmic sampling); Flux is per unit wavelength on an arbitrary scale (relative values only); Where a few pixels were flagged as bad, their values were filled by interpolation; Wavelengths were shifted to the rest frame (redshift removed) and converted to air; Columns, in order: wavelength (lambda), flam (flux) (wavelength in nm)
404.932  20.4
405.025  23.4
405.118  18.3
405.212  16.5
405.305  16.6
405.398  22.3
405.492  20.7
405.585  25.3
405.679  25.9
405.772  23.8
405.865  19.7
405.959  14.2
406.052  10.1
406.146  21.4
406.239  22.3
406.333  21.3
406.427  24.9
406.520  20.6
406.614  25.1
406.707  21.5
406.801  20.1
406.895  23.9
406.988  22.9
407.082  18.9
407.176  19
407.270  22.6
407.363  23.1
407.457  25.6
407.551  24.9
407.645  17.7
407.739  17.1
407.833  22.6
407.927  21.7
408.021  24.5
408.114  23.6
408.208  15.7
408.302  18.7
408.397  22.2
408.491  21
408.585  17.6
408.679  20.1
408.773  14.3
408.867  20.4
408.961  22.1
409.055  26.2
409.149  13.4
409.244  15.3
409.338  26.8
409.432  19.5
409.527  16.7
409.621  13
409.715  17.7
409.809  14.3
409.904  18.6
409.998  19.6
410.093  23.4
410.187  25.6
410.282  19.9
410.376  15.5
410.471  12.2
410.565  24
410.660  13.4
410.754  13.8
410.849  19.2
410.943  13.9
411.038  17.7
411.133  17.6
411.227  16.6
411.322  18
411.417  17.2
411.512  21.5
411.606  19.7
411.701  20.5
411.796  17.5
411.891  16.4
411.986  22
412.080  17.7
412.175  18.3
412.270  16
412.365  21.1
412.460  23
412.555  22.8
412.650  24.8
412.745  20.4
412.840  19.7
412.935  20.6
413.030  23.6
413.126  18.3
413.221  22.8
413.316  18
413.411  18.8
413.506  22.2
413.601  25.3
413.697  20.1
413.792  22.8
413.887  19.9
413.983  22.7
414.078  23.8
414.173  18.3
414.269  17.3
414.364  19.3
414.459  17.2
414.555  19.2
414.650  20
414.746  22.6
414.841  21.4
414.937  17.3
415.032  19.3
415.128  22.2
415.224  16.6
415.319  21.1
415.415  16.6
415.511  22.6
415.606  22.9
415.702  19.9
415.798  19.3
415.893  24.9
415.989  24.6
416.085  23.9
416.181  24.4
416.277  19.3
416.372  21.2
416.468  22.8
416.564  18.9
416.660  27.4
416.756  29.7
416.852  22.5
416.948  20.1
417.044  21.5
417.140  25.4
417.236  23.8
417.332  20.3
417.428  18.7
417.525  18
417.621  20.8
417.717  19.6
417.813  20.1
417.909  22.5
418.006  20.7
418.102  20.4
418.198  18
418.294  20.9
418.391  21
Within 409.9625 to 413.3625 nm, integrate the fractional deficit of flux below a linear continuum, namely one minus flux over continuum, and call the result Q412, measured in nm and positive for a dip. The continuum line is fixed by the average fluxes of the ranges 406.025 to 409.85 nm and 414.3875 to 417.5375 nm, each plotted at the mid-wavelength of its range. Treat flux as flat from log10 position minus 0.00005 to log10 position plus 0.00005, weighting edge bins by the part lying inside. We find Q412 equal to 0.26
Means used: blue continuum 20.3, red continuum 21.4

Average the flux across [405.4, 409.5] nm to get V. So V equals 20.9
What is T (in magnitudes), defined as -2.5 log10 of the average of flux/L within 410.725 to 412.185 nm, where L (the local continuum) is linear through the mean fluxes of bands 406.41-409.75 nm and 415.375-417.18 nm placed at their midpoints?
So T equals 0.19 mag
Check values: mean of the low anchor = 20.6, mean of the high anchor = 22.5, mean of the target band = 18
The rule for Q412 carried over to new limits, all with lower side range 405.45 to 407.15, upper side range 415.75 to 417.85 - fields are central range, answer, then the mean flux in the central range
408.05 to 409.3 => 0.12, 19.4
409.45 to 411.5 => 0.38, 17.6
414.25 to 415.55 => 0.15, 19.5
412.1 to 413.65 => 0.06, 20.9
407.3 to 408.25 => -0.02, 21.7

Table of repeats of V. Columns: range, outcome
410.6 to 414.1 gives 19.7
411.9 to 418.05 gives 21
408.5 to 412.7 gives 18.8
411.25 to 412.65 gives 19.5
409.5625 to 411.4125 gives 17.6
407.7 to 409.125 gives 20.4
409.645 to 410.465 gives 18.8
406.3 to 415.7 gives 20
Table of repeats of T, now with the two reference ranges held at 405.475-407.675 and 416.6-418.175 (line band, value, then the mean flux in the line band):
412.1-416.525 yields 0.05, 20.8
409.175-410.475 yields 0.17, 18.5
